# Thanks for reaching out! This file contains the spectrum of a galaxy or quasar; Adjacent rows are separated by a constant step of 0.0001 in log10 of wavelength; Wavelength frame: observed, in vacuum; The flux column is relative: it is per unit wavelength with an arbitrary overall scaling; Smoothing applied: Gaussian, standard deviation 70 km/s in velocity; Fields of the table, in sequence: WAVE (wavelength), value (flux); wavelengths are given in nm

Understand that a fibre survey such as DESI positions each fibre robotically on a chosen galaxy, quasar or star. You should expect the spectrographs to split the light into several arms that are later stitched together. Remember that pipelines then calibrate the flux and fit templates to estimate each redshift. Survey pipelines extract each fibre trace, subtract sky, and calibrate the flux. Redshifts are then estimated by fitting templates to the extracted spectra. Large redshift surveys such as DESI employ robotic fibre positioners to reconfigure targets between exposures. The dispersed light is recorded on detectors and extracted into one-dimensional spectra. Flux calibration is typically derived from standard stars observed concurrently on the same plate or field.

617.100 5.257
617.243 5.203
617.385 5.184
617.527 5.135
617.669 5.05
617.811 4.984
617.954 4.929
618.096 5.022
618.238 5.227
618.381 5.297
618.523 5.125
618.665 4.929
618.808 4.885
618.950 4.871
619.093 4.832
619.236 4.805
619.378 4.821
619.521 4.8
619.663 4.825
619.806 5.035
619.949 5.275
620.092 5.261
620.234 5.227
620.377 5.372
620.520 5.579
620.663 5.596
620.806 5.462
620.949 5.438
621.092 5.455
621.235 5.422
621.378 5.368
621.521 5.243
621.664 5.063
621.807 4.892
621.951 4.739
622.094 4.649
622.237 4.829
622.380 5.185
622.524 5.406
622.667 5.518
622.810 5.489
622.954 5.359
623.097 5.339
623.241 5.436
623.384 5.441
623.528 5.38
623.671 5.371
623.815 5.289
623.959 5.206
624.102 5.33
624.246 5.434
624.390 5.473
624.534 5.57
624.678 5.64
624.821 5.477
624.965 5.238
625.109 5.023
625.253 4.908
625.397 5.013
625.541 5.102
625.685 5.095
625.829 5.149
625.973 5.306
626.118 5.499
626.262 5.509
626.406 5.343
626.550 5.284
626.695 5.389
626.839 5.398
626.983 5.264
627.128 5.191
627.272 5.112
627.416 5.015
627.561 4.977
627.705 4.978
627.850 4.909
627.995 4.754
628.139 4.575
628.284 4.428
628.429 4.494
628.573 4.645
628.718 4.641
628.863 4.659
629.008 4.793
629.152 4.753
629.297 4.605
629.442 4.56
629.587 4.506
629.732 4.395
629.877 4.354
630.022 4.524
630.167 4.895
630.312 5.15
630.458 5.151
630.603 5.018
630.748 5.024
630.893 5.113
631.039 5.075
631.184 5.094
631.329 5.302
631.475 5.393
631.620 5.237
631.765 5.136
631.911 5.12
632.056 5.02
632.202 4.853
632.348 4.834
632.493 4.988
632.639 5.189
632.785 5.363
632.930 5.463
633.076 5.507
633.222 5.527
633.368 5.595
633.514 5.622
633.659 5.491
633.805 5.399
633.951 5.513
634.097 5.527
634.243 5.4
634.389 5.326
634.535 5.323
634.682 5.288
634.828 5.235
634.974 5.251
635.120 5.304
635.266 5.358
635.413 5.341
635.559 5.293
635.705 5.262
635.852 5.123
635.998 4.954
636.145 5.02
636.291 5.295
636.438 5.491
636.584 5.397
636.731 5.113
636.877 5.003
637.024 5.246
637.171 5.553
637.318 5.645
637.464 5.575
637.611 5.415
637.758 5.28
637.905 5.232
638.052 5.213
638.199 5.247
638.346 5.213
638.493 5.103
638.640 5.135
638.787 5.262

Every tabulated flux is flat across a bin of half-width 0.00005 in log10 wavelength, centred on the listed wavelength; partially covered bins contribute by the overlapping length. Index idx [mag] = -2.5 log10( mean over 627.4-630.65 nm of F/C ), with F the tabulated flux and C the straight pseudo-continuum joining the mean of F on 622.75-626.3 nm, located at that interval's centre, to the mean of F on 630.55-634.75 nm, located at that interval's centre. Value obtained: 0.12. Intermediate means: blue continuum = 5.32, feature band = 4.72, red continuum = 5.27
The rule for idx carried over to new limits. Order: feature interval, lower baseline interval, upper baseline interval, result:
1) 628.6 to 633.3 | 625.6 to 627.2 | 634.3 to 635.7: 0.070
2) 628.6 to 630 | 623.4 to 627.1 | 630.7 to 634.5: 0.155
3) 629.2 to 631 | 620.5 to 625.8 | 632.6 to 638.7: 0.114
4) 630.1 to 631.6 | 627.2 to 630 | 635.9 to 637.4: -0.059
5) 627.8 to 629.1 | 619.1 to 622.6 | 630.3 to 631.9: 0.110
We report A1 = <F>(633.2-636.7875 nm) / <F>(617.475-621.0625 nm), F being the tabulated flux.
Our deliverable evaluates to 1.0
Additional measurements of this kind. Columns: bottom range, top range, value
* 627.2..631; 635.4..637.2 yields 1.10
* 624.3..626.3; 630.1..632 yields 0.97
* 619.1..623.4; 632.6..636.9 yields 1.03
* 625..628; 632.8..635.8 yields 1.05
